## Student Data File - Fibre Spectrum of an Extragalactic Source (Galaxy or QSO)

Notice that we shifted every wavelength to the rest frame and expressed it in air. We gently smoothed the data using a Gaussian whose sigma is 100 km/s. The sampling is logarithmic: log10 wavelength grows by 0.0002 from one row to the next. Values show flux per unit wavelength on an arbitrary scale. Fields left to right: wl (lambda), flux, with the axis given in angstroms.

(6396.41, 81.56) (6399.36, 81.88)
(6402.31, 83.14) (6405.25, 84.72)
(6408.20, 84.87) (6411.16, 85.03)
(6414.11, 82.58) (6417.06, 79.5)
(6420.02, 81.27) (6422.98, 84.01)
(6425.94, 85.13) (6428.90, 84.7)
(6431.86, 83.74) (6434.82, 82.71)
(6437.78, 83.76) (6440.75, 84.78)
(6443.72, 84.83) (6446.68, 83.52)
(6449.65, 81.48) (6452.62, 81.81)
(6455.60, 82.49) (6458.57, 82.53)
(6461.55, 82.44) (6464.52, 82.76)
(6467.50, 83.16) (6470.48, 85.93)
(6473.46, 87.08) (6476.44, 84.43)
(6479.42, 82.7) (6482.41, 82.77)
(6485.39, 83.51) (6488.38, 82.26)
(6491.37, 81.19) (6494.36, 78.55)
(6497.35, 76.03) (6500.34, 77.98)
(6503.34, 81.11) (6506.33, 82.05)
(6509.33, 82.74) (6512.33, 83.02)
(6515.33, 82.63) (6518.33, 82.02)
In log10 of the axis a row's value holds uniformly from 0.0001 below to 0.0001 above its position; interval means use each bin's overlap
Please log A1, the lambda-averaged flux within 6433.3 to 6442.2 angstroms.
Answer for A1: 83.8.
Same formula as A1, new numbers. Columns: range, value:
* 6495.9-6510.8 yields 80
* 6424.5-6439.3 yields 84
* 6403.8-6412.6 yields 84.8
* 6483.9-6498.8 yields 80.3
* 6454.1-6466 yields 82.5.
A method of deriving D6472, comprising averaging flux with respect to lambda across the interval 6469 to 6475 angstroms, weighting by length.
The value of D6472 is 86.5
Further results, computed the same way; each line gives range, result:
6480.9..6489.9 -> 82.8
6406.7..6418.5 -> 83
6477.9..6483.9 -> 82.8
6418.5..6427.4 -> 83.4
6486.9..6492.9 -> 81.7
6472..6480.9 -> 84.8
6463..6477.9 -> 84.7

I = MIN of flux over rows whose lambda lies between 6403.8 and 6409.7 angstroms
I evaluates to 84.72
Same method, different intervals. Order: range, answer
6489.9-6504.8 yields 76.03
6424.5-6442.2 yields 82.71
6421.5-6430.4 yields 84.01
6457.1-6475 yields 82.44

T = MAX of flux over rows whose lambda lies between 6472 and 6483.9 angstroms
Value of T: 87.08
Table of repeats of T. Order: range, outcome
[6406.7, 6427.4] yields 85.13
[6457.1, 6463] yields 82.53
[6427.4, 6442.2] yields 84.78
